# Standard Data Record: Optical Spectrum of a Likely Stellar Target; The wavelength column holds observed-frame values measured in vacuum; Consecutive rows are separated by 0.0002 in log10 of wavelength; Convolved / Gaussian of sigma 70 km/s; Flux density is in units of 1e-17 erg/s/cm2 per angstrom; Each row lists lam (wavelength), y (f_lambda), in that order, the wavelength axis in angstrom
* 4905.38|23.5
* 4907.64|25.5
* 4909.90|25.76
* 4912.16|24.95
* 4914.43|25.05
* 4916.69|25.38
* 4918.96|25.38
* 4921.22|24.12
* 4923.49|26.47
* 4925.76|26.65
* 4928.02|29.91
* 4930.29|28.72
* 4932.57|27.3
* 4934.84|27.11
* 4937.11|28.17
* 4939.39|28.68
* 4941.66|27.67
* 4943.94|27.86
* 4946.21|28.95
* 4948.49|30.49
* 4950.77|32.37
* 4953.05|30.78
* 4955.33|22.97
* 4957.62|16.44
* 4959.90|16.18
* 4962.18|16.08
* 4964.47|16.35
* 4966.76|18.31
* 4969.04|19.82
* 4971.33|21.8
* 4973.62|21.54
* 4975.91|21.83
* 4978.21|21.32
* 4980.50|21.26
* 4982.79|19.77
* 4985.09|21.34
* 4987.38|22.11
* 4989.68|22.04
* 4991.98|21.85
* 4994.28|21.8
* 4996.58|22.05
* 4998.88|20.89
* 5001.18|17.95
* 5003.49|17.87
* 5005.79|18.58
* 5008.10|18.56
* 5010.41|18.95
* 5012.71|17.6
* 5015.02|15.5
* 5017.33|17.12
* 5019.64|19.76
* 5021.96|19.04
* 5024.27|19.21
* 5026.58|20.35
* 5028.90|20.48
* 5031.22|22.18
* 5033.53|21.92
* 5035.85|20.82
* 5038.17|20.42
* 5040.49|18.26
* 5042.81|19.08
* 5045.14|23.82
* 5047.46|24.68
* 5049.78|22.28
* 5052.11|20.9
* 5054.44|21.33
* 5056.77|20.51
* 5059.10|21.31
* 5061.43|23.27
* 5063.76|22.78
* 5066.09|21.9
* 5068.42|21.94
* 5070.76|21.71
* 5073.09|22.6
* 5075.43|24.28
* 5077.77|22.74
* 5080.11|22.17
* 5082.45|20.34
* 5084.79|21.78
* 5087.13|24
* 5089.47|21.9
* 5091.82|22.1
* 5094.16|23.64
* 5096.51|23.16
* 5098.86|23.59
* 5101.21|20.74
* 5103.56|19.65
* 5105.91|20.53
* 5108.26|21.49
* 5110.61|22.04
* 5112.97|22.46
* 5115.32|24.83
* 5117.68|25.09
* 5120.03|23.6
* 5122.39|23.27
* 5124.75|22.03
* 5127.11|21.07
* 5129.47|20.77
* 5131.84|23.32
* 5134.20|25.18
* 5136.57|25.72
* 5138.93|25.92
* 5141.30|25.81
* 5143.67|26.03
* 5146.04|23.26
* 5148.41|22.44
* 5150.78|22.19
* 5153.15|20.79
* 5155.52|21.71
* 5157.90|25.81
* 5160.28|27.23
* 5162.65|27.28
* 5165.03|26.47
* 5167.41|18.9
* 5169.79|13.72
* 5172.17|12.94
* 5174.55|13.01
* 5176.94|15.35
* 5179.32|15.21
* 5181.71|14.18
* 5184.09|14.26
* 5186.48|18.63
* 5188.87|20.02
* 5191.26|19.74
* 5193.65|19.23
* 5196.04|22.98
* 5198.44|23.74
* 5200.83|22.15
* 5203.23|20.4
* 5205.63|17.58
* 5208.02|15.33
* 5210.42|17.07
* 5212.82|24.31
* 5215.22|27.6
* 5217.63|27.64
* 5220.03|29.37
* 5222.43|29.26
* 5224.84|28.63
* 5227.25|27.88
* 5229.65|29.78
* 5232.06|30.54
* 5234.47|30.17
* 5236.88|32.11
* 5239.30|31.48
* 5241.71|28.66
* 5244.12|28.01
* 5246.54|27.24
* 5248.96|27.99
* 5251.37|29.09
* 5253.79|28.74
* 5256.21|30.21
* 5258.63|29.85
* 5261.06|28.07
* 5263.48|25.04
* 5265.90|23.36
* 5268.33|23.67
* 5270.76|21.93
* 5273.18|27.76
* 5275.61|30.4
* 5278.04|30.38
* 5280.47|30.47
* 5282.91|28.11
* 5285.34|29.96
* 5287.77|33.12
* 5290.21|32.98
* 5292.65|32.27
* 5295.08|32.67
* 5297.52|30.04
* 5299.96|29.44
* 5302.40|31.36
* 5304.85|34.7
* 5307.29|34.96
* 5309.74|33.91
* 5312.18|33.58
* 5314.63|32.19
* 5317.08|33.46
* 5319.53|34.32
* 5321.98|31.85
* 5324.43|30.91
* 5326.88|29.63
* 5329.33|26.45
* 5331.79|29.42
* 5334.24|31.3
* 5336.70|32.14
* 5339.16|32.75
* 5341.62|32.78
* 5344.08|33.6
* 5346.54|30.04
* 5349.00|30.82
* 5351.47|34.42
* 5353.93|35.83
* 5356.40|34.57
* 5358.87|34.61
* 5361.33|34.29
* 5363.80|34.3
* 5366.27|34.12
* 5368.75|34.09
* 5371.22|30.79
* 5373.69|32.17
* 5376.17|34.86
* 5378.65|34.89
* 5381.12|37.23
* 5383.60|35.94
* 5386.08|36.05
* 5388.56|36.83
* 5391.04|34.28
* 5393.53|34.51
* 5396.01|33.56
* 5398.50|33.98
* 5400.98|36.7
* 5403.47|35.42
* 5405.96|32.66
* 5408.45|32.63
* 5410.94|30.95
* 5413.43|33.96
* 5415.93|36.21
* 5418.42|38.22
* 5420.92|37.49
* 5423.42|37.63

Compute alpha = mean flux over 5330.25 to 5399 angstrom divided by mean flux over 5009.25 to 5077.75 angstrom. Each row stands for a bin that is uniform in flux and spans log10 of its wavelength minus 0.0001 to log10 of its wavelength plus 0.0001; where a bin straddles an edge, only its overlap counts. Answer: 1.61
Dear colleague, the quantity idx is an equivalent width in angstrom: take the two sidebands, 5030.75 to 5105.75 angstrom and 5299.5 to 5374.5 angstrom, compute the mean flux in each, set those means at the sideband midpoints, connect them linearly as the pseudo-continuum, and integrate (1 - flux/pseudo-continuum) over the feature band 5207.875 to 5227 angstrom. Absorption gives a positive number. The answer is 1.6 angstrom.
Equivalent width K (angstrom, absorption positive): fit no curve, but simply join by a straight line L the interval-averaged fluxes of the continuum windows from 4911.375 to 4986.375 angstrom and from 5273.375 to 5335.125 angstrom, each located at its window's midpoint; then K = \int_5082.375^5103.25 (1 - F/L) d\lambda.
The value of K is 3.70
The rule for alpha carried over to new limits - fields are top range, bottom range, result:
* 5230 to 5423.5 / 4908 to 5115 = 1.43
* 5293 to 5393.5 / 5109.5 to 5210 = 1.56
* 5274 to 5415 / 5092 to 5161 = 1.42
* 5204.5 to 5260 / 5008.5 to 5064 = 1.34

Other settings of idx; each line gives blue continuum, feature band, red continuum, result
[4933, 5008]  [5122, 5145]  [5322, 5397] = 2.64 angstrom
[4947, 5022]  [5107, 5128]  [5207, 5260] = 1.37 angstrom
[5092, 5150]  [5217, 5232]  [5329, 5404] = -0.73 angstrom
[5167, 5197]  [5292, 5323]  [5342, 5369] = -4.00 angstrom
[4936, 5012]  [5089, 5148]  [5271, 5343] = 6.92 angstrom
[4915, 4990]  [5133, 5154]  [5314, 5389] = 3.11 angstrom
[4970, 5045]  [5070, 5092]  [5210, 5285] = 0.17 angstrom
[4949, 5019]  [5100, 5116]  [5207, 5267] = 1.57 angstrom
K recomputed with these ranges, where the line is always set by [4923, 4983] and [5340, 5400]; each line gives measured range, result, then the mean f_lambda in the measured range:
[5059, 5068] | 1.5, 22.4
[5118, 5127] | 1.7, 23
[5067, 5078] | 1.8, 22.6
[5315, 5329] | 0.5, 31.7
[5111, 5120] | 1.4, 23.9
